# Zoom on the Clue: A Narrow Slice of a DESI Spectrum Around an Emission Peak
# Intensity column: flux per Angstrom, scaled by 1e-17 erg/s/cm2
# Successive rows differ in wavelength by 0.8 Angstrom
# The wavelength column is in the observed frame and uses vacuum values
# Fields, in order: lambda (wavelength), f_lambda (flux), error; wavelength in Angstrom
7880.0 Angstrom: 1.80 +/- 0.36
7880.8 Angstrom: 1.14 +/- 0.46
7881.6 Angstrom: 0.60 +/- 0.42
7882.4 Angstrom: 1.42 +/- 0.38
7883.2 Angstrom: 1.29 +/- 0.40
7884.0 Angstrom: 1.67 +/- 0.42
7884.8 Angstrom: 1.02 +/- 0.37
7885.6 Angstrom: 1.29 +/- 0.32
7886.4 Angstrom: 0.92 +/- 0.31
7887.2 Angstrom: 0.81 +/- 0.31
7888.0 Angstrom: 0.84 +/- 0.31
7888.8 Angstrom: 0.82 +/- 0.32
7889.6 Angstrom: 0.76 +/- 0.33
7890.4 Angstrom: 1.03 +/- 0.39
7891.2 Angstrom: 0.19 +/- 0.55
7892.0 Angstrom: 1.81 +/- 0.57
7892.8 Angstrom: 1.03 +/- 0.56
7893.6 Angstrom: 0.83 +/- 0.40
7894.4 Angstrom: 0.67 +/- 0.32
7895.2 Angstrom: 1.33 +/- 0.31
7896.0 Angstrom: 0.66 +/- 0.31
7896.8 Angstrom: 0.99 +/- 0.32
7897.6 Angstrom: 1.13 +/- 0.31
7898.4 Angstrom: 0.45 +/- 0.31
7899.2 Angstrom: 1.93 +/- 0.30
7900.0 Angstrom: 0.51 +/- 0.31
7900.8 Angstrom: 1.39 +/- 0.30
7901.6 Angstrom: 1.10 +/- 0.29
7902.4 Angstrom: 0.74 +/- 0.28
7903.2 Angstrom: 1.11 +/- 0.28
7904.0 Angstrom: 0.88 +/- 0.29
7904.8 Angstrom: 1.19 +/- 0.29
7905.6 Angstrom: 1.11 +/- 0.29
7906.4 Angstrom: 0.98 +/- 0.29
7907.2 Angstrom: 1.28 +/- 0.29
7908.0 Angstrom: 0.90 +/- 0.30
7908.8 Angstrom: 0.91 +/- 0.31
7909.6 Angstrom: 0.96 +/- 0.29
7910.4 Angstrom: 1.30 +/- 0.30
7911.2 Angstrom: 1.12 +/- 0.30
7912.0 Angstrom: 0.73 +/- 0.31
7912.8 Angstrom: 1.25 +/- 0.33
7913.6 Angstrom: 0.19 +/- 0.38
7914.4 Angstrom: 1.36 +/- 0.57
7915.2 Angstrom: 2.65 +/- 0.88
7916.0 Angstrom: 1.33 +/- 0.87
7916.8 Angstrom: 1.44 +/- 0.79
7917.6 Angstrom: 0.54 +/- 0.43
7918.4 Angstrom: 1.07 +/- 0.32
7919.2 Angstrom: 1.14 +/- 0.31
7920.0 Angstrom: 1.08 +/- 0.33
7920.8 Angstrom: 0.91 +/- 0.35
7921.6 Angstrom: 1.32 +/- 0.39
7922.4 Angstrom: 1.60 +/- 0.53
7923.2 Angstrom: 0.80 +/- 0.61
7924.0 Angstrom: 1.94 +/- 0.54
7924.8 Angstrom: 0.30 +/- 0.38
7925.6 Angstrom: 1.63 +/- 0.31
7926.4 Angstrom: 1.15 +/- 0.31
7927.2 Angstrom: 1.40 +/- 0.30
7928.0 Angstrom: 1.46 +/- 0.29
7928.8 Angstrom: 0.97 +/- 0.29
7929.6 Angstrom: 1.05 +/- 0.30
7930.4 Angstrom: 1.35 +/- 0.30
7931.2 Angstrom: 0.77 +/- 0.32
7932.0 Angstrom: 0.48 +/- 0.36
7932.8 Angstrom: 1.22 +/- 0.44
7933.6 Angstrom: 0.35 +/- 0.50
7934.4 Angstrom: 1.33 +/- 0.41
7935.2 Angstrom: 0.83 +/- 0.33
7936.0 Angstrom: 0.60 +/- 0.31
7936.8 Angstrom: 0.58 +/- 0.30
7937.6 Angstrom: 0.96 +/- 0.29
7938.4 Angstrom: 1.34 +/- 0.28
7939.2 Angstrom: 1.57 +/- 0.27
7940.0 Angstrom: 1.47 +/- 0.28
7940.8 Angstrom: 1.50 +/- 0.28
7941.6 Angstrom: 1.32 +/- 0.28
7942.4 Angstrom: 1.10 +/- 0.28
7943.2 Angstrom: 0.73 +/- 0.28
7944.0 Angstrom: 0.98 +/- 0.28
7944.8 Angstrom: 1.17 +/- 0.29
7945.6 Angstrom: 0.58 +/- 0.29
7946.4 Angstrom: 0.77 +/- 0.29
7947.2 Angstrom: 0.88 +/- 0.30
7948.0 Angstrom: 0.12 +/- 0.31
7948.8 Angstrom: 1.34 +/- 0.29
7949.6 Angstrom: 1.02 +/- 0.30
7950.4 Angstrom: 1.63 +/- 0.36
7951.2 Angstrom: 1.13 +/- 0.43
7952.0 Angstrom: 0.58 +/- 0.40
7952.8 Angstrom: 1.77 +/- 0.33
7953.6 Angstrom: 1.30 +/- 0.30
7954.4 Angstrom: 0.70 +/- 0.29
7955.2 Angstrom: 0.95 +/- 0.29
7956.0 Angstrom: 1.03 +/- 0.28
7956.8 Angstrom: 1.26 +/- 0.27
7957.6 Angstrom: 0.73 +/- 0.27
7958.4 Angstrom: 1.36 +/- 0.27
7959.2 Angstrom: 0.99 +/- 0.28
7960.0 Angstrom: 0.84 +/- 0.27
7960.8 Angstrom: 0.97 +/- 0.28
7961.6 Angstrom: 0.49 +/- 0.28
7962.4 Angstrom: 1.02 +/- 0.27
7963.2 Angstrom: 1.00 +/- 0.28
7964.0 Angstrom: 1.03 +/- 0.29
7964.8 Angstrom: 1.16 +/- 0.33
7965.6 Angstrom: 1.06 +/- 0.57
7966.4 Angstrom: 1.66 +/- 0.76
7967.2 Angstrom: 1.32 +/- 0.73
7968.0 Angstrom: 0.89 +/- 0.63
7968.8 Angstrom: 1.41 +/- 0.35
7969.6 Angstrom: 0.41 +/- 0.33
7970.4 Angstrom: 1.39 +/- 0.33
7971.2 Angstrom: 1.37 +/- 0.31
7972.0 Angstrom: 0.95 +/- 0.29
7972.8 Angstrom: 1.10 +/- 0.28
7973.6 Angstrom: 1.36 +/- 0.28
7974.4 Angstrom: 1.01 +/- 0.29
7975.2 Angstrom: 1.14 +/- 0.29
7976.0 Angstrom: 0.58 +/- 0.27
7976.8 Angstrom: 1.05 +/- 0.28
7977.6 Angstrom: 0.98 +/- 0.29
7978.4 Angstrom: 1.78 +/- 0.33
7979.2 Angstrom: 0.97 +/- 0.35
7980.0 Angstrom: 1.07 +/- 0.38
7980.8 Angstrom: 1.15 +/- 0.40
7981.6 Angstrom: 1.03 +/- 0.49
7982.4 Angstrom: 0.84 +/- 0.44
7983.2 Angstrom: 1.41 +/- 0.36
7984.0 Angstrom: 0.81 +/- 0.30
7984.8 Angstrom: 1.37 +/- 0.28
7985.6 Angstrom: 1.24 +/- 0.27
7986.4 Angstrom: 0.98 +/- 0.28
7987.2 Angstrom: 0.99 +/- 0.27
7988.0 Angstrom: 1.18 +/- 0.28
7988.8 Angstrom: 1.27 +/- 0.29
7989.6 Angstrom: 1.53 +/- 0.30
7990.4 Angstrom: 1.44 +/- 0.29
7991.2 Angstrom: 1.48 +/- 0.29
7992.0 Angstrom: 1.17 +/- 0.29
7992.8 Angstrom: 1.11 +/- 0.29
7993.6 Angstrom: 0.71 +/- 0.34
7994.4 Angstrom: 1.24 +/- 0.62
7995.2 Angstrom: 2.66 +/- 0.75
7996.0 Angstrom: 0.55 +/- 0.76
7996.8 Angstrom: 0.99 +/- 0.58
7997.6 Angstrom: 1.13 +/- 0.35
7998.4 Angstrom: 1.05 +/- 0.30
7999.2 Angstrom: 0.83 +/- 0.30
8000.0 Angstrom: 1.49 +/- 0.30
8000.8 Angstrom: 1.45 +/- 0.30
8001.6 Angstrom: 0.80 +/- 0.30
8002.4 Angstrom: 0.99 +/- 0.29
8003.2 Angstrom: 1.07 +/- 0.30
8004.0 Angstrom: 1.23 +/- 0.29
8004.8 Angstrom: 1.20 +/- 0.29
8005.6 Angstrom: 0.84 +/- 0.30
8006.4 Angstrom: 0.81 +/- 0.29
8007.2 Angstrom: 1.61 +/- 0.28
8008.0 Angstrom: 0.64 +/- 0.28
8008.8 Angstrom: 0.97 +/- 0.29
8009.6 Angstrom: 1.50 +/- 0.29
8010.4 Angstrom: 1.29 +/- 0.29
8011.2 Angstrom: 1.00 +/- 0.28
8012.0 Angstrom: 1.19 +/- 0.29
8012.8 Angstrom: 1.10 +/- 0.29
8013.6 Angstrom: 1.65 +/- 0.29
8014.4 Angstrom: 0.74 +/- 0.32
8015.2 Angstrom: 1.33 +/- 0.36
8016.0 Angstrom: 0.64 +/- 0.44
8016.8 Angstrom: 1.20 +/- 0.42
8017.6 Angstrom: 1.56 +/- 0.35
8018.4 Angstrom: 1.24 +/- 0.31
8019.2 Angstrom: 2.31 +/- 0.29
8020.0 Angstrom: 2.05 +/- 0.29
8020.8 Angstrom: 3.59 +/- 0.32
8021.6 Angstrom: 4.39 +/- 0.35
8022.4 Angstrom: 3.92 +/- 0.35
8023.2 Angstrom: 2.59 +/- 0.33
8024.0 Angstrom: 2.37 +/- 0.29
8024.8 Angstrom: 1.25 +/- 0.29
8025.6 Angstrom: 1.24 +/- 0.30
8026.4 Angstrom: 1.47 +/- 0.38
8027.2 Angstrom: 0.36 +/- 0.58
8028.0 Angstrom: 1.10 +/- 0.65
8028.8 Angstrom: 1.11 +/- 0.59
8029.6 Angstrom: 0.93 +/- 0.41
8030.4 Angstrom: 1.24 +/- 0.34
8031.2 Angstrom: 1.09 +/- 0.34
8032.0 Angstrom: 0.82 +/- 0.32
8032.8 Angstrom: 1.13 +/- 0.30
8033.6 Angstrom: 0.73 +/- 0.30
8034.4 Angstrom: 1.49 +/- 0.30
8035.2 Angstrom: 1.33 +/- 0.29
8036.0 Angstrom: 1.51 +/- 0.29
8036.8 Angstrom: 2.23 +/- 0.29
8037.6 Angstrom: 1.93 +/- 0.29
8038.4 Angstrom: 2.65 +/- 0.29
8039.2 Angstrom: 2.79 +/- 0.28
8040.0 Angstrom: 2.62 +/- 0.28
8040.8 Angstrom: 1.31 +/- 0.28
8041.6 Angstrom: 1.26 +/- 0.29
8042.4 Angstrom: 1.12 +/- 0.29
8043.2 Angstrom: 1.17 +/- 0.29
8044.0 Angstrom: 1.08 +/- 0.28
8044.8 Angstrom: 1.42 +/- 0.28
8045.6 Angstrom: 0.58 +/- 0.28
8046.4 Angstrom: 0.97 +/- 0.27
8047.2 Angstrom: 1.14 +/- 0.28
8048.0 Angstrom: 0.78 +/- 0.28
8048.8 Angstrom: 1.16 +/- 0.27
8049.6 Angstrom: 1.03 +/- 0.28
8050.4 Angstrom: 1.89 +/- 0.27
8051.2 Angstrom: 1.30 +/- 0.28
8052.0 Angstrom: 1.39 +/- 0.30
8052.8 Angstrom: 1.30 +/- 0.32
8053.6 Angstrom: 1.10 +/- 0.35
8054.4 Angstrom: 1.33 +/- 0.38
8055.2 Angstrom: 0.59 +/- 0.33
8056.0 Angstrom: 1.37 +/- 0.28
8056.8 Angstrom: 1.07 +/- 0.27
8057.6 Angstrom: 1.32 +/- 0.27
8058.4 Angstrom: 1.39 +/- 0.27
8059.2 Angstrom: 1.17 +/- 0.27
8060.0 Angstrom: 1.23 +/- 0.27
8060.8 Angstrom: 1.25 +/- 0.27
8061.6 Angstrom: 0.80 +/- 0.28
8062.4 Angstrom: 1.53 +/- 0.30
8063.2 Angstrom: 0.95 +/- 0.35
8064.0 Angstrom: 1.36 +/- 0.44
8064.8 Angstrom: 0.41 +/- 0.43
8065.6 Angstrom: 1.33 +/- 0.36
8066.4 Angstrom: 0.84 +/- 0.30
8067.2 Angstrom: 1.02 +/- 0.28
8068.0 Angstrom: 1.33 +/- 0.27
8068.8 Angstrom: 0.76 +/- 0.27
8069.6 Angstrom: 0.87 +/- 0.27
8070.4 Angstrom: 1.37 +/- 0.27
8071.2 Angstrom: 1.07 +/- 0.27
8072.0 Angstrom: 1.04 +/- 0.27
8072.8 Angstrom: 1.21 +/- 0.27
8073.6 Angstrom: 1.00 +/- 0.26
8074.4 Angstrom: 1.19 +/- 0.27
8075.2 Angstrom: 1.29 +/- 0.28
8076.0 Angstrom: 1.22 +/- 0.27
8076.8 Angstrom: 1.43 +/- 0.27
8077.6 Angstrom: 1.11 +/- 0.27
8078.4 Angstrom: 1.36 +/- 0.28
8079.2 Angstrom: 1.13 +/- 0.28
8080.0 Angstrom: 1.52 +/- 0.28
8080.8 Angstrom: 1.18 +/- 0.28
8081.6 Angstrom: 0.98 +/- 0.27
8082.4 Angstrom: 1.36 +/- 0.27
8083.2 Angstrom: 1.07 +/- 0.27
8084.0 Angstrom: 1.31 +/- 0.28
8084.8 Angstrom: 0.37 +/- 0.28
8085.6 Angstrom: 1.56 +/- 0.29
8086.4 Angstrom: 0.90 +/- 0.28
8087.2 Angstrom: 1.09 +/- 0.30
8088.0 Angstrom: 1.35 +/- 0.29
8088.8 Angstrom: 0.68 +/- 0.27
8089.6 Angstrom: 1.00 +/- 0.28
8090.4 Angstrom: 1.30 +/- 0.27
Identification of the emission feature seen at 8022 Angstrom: [S II] 6716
